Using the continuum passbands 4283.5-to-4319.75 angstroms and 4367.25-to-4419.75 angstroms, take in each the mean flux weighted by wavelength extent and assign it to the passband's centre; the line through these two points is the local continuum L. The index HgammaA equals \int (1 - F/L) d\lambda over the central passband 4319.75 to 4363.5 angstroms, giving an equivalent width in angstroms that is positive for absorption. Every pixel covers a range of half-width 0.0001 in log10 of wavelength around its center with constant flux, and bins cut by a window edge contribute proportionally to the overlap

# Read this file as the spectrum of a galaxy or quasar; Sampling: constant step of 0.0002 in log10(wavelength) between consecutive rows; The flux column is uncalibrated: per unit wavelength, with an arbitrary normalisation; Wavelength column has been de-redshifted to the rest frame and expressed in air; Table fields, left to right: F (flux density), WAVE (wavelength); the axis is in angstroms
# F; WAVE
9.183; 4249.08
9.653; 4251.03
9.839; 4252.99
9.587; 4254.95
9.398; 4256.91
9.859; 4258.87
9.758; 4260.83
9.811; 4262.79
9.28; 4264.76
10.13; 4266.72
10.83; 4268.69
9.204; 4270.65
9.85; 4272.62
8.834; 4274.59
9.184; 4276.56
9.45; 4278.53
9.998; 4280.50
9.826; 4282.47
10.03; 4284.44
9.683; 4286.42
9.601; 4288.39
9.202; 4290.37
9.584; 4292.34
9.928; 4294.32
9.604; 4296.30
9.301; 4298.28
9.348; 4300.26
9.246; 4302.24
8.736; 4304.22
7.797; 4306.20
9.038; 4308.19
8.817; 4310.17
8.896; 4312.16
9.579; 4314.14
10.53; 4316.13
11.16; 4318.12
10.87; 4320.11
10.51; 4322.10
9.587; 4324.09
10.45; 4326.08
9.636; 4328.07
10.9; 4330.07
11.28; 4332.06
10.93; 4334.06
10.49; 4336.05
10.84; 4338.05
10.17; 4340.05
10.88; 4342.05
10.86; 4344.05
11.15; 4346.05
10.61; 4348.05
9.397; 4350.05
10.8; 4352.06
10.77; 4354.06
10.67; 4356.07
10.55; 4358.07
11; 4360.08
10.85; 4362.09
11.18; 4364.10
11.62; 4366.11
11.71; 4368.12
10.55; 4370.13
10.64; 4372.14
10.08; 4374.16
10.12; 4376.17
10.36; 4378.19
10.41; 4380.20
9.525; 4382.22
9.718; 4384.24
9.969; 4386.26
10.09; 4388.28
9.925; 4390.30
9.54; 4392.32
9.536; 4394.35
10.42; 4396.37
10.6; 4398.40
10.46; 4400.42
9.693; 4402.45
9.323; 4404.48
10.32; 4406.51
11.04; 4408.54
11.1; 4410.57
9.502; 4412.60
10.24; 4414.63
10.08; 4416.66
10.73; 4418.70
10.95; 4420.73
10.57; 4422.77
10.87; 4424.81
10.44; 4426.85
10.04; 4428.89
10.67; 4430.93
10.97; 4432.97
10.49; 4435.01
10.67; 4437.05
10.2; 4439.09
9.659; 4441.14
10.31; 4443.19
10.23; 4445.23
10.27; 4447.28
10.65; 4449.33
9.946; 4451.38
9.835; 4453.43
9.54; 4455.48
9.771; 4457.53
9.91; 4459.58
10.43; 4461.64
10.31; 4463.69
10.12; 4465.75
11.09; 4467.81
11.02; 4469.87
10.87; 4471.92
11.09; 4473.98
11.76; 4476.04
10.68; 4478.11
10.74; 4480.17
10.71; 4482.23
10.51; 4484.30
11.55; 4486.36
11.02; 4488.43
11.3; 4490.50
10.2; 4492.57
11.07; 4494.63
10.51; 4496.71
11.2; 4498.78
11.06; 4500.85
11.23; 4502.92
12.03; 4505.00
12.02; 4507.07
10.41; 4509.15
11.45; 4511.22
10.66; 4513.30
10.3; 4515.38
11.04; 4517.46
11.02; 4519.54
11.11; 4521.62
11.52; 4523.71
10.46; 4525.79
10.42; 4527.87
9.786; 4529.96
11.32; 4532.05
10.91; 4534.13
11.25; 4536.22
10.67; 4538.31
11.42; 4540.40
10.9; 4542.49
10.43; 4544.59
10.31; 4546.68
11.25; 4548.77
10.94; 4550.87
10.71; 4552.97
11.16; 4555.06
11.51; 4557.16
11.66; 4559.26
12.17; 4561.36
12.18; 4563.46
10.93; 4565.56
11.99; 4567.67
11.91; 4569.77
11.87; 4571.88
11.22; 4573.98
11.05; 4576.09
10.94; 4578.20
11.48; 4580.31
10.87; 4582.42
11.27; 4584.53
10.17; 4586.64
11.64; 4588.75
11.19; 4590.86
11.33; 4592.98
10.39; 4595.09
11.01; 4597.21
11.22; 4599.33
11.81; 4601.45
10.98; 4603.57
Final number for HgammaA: -3.6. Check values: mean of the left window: 9.47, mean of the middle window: 10.6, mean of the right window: 10.2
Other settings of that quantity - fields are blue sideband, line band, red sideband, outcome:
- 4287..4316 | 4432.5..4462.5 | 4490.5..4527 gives 0.9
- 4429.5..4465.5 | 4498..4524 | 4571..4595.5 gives -1.2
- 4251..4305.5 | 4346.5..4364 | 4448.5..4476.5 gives -1.2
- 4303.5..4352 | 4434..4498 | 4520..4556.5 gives 0.5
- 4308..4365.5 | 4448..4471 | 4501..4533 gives 1.2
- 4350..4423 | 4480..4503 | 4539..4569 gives 0.0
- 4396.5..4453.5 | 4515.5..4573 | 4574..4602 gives -1.2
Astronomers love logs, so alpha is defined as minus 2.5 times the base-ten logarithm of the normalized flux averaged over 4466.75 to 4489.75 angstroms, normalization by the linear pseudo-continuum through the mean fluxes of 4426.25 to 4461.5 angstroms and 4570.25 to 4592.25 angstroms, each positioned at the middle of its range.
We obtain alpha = -0.06 mag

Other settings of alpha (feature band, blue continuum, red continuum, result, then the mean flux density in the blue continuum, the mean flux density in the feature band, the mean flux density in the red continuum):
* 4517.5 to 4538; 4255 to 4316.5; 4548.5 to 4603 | 0.01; 9.48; 10.9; 11.3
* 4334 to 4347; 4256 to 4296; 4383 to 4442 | -0.08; 9.67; 10.7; 10.3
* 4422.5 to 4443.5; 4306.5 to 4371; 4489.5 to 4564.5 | 0.03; 10.5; 10.4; 11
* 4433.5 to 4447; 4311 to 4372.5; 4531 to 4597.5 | 0.06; 10.6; 10.3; 11.2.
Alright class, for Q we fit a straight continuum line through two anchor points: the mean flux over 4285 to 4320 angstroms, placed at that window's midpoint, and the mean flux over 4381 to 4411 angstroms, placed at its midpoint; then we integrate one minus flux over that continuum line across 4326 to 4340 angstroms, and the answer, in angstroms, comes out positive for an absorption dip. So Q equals -1.4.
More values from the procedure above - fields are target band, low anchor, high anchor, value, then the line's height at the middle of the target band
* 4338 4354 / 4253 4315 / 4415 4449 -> -1.14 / 9.88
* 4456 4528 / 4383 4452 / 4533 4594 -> -0.78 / 10.8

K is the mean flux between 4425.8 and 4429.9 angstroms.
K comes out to 10.2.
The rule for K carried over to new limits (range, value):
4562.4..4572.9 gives 11.8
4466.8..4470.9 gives 11.1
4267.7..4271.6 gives 10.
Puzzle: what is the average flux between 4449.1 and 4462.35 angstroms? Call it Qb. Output 9.96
